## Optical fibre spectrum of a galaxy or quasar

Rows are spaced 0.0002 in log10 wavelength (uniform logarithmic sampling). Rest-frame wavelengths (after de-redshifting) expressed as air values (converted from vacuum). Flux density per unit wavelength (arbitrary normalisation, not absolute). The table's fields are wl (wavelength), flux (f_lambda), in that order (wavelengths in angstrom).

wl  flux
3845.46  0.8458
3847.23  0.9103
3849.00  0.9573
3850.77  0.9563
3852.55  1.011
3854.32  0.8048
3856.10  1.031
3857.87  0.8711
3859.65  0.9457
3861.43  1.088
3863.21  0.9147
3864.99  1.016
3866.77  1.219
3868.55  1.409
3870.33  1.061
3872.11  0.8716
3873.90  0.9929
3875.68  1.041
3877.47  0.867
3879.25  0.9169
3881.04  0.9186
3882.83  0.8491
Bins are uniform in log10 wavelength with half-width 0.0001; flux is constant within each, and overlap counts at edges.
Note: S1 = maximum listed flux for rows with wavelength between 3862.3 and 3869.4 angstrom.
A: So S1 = 1.409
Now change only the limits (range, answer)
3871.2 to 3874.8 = 0.9929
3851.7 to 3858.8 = 1.031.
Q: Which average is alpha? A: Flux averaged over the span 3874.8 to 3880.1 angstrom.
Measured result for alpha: 0.942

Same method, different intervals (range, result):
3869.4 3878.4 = 0.969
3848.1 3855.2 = 0.933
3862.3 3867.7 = 1.05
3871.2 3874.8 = 0.934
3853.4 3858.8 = 0.904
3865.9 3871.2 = 1.23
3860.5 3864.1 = 1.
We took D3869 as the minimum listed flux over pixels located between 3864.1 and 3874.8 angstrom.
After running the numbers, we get 0.8716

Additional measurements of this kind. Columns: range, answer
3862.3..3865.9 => 0.9147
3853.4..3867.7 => 0.8048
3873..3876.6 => 0.9929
